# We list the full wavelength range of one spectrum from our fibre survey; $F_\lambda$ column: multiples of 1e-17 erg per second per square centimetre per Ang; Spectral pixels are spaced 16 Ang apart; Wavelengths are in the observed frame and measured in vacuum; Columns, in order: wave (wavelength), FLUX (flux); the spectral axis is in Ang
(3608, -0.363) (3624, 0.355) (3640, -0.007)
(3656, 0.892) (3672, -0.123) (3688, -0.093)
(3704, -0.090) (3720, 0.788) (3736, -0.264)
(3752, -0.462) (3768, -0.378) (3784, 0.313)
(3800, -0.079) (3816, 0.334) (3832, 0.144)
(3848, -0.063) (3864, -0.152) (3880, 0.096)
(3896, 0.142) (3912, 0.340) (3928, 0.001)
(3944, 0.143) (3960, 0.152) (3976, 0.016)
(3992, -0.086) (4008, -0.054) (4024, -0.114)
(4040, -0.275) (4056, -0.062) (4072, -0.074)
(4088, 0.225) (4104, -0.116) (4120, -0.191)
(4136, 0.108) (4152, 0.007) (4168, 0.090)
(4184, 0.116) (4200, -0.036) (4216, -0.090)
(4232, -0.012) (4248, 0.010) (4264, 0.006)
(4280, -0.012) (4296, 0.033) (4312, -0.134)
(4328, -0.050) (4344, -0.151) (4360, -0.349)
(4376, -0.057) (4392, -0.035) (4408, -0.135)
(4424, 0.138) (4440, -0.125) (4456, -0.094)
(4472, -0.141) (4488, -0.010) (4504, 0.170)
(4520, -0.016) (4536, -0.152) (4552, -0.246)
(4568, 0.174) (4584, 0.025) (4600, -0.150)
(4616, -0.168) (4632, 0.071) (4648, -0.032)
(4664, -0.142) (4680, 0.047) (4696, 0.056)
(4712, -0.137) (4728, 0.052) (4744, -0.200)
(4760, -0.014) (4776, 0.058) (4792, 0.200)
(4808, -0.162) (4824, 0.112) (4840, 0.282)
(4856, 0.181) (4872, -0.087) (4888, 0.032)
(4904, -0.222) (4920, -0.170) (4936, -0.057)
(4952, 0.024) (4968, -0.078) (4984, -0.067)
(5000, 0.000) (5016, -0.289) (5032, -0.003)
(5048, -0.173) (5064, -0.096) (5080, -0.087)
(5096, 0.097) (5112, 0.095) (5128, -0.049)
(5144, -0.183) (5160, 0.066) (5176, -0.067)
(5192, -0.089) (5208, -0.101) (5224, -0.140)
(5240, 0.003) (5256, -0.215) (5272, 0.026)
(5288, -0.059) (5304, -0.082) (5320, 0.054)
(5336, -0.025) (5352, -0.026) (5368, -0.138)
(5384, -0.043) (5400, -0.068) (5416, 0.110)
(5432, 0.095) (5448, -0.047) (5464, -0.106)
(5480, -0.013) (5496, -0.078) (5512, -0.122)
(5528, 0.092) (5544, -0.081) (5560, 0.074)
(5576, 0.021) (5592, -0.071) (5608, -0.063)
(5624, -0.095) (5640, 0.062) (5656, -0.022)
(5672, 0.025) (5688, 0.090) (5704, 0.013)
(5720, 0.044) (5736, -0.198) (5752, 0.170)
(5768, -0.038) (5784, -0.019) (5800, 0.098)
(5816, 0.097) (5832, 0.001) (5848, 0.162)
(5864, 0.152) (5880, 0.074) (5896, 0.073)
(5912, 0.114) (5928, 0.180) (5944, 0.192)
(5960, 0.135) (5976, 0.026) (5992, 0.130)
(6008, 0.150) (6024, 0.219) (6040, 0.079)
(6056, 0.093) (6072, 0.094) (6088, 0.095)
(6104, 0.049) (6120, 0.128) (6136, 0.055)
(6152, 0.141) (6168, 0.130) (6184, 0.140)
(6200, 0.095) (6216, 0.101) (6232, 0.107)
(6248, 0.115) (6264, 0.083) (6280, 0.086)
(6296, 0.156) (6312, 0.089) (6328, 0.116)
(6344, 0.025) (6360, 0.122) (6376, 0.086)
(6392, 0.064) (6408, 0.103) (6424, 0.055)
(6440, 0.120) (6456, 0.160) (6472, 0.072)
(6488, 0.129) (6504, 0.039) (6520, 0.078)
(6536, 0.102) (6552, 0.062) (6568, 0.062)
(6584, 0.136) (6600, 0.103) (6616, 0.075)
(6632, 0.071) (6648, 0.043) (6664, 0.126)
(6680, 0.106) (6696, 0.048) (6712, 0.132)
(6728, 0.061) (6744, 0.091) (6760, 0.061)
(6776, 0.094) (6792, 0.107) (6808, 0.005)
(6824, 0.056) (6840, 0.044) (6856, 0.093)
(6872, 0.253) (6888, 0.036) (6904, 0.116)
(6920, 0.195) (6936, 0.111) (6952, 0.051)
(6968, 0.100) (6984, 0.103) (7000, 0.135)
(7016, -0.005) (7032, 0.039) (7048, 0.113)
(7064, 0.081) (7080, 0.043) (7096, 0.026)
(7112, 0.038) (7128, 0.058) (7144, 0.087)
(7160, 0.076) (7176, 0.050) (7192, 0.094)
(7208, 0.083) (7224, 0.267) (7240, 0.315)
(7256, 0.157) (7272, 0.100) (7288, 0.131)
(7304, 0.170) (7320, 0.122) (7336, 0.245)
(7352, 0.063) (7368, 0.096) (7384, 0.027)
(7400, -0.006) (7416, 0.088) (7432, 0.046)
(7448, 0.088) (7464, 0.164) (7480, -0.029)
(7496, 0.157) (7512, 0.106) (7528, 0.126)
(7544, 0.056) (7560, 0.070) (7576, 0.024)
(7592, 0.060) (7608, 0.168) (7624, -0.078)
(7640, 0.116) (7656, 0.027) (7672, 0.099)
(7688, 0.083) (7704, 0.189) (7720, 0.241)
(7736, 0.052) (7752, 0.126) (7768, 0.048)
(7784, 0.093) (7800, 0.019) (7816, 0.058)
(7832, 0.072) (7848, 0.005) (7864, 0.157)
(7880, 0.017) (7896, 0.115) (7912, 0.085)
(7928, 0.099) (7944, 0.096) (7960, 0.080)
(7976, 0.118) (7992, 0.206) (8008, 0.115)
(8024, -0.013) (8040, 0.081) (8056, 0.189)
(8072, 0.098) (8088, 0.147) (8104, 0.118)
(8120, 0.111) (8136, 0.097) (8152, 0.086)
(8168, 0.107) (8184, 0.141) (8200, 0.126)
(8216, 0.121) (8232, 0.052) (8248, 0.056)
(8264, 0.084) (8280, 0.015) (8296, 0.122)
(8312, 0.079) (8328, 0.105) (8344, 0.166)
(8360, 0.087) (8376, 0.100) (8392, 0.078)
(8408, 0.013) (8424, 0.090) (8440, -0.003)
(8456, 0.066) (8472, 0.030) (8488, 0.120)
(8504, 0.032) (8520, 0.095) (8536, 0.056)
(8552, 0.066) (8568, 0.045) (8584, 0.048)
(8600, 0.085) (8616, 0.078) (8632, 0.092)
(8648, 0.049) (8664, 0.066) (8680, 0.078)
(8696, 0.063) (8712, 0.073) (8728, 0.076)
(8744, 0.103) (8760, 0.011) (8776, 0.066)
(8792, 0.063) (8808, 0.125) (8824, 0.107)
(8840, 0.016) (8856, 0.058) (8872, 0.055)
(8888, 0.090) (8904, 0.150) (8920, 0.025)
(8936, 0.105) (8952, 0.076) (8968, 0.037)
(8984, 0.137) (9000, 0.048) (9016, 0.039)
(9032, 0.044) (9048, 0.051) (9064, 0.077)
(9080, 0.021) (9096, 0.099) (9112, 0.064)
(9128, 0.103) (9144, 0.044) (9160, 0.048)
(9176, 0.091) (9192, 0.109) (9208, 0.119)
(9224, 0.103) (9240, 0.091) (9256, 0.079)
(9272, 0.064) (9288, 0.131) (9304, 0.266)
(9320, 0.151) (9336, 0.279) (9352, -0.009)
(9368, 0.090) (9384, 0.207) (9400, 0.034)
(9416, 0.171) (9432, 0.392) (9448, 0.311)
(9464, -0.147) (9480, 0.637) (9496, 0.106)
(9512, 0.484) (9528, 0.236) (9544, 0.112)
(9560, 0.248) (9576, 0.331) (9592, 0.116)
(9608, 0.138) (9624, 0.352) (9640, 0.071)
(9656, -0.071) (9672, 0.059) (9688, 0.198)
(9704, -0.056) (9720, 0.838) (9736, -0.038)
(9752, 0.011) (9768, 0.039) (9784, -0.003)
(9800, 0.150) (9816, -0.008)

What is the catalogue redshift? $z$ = 0.939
